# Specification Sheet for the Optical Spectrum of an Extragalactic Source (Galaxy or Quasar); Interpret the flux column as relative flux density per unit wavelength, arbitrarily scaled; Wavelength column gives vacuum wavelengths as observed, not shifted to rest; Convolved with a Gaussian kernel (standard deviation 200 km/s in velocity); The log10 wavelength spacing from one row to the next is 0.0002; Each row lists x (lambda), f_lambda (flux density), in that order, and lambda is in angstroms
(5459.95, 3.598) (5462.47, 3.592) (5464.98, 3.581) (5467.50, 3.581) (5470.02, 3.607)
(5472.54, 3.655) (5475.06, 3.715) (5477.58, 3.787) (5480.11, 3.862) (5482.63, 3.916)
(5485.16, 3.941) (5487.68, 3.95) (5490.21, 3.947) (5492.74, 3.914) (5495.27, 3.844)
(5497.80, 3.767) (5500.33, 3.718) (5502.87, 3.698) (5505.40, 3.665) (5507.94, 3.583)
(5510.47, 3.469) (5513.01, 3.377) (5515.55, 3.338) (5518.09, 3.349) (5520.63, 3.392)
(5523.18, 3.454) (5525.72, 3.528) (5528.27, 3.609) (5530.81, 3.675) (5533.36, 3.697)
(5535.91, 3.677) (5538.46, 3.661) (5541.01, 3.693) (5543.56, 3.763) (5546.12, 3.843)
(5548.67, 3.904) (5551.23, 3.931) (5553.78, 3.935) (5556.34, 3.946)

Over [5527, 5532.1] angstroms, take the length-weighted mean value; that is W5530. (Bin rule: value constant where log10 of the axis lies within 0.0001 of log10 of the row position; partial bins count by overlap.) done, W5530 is 3.65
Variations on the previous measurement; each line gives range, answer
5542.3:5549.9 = 3.84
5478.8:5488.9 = 3.92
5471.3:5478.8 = 3.72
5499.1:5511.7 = 3.63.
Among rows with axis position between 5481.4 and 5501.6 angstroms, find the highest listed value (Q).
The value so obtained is 3.95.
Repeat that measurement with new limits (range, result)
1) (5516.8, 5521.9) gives 3.392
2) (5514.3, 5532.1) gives 3.675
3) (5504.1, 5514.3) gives 3.665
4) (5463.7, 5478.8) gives 3.787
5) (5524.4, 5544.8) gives 3.763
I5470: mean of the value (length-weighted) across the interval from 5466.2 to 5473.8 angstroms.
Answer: 3.61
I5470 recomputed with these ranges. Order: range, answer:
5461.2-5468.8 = 3.58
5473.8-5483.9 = 3.82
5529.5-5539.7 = 3.68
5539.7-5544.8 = 3.73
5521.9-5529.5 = 3.53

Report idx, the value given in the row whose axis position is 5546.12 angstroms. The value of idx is 3.843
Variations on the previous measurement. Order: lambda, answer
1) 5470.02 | 3.607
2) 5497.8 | 3.767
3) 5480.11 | 3.862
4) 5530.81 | 3.675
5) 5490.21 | 3.947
